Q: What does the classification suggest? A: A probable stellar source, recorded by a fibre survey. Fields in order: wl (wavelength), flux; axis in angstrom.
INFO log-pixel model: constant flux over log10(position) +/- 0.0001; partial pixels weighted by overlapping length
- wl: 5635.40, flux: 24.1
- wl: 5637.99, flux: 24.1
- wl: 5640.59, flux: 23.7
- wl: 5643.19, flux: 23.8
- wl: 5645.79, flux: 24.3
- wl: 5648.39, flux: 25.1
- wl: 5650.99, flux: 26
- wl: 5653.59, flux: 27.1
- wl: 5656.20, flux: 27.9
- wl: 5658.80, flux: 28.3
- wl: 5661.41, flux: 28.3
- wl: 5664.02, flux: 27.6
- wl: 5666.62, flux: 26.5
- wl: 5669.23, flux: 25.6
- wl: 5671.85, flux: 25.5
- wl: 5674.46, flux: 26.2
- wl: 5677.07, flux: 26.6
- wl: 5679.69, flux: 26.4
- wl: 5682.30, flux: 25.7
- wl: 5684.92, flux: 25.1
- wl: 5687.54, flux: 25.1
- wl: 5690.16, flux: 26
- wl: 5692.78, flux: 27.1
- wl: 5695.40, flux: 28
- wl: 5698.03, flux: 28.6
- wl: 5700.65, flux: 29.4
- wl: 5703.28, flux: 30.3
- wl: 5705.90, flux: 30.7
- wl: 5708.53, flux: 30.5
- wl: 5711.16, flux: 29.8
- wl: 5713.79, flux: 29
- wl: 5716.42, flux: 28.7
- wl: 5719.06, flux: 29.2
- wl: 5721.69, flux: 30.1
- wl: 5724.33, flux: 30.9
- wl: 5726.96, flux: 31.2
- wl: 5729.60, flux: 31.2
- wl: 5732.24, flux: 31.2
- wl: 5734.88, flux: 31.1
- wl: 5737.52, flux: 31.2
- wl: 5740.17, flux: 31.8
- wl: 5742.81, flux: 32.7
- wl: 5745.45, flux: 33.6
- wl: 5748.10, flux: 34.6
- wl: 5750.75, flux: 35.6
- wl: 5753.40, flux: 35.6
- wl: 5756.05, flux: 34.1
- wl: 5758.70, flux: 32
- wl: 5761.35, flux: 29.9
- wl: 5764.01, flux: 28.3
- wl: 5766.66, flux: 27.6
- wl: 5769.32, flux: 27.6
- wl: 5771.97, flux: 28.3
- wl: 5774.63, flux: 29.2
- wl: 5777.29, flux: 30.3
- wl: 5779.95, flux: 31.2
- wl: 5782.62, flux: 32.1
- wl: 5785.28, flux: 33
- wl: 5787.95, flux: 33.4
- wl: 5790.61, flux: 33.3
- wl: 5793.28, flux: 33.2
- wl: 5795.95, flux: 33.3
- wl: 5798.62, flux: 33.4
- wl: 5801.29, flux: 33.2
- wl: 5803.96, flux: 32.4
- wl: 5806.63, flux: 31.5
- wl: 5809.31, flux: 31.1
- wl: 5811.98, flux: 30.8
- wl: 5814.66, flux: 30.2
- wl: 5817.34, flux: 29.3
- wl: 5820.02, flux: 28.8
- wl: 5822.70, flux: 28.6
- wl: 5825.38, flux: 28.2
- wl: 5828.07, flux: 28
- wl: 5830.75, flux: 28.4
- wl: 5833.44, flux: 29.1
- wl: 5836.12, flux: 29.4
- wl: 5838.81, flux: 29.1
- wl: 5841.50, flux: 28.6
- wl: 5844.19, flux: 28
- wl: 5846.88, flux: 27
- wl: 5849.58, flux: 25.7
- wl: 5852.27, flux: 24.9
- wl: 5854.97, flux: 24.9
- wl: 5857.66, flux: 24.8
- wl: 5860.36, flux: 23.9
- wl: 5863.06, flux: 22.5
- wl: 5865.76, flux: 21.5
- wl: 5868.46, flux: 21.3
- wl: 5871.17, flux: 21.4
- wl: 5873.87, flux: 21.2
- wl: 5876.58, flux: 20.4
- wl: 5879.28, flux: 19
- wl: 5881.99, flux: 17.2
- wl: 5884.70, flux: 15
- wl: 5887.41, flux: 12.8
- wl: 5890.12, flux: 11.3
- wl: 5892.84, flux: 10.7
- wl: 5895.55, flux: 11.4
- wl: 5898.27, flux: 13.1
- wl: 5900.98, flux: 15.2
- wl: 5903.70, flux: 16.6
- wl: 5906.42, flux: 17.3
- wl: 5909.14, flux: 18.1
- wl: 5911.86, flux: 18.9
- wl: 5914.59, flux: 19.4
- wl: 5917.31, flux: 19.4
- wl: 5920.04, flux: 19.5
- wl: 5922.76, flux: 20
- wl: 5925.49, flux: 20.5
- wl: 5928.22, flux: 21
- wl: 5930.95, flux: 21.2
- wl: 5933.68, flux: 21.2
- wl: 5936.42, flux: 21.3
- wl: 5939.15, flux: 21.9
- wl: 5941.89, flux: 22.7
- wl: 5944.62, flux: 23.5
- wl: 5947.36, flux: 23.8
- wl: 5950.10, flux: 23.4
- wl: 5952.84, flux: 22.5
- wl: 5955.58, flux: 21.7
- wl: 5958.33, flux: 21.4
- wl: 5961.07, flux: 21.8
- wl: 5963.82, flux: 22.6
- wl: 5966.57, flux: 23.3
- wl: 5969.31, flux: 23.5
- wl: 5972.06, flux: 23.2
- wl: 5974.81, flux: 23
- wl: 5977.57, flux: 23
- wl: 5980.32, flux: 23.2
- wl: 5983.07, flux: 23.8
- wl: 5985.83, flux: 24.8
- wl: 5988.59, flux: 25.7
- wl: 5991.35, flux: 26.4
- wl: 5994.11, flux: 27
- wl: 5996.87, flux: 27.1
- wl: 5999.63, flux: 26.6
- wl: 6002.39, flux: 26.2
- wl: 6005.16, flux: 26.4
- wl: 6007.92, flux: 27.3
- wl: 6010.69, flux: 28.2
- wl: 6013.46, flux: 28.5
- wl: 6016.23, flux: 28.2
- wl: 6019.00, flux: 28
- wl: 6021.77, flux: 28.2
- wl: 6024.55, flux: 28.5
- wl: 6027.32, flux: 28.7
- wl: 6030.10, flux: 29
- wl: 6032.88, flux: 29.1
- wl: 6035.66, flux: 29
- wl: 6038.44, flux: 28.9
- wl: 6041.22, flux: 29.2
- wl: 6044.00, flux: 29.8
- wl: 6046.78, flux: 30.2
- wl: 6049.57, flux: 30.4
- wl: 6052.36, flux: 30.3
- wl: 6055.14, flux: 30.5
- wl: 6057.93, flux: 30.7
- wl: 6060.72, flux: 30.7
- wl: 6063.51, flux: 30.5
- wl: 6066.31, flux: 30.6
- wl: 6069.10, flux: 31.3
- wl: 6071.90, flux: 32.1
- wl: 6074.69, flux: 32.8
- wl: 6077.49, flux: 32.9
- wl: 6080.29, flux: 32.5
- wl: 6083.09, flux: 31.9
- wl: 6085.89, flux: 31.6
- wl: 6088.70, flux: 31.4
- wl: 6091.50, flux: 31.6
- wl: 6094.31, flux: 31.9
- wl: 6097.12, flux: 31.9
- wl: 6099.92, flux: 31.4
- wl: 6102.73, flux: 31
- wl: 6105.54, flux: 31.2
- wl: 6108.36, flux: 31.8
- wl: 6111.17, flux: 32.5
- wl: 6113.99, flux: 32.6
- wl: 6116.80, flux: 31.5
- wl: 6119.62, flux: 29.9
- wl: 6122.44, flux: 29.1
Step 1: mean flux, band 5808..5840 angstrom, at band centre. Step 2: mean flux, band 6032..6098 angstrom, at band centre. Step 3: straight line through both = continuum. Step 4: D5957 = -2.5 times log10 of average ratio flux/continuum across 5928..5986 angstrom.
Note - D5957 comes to 0.31 mag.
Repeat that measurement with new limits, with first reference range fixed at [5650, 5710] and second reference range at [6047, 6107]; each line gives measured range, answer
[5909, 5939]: 0.42 mag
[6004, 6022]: 0.11 mag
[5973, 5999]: 0.22 mag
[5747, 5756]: -0.24 mag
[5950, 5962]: 0.34 mag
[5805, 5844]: -0.02 mag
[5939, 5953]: 0.29 mag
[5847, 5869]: 0.21 mag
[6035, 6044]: 0.07 mag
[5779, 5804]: -0.16 mag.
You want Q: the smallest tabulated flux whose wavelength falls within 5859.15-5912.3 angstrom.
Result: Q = 10.7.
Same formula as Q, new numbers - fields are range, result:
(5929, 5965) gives 21.2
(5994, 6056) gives 26.2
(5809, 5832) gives 28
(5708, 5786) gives 27.6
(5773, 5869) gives 21.3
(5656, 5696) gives 25.1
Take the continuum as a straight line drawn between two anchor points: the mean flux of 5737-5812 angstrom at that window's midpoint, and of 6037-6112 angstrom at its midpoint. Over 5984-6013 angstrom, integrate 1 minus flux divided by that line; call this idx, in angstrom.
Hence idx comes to 4.40 angstrom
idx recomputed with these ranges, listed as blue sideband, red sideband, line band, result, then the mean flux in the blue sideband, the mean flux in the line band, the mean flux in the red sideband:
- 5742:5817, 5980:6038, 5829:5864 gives 4.3 angstrom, 31.8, 26.7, 27.2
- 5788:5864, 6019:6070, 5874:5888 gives 5.6 angstrom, 29.1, 17.5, 29.7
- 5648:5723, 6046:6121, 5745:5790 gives -5.0 angstrom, 27.6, 31.5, 31.4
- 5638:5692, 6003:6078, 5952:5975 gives 5.0 angstrom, 26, 22.5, 29.6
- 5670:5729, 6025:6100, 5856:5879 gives 5.8 angstrom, 28.2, 22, 30.7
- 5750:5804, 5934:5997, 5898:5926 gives 8.3 angstrom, 31.7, 18.1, 23.4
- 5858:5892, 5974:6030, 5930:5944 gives 0.6 angstrom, 19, 21.8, 26.5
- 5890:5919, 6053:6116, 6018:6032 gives -1.1 angstrom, 15.8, 28.5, 31.6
